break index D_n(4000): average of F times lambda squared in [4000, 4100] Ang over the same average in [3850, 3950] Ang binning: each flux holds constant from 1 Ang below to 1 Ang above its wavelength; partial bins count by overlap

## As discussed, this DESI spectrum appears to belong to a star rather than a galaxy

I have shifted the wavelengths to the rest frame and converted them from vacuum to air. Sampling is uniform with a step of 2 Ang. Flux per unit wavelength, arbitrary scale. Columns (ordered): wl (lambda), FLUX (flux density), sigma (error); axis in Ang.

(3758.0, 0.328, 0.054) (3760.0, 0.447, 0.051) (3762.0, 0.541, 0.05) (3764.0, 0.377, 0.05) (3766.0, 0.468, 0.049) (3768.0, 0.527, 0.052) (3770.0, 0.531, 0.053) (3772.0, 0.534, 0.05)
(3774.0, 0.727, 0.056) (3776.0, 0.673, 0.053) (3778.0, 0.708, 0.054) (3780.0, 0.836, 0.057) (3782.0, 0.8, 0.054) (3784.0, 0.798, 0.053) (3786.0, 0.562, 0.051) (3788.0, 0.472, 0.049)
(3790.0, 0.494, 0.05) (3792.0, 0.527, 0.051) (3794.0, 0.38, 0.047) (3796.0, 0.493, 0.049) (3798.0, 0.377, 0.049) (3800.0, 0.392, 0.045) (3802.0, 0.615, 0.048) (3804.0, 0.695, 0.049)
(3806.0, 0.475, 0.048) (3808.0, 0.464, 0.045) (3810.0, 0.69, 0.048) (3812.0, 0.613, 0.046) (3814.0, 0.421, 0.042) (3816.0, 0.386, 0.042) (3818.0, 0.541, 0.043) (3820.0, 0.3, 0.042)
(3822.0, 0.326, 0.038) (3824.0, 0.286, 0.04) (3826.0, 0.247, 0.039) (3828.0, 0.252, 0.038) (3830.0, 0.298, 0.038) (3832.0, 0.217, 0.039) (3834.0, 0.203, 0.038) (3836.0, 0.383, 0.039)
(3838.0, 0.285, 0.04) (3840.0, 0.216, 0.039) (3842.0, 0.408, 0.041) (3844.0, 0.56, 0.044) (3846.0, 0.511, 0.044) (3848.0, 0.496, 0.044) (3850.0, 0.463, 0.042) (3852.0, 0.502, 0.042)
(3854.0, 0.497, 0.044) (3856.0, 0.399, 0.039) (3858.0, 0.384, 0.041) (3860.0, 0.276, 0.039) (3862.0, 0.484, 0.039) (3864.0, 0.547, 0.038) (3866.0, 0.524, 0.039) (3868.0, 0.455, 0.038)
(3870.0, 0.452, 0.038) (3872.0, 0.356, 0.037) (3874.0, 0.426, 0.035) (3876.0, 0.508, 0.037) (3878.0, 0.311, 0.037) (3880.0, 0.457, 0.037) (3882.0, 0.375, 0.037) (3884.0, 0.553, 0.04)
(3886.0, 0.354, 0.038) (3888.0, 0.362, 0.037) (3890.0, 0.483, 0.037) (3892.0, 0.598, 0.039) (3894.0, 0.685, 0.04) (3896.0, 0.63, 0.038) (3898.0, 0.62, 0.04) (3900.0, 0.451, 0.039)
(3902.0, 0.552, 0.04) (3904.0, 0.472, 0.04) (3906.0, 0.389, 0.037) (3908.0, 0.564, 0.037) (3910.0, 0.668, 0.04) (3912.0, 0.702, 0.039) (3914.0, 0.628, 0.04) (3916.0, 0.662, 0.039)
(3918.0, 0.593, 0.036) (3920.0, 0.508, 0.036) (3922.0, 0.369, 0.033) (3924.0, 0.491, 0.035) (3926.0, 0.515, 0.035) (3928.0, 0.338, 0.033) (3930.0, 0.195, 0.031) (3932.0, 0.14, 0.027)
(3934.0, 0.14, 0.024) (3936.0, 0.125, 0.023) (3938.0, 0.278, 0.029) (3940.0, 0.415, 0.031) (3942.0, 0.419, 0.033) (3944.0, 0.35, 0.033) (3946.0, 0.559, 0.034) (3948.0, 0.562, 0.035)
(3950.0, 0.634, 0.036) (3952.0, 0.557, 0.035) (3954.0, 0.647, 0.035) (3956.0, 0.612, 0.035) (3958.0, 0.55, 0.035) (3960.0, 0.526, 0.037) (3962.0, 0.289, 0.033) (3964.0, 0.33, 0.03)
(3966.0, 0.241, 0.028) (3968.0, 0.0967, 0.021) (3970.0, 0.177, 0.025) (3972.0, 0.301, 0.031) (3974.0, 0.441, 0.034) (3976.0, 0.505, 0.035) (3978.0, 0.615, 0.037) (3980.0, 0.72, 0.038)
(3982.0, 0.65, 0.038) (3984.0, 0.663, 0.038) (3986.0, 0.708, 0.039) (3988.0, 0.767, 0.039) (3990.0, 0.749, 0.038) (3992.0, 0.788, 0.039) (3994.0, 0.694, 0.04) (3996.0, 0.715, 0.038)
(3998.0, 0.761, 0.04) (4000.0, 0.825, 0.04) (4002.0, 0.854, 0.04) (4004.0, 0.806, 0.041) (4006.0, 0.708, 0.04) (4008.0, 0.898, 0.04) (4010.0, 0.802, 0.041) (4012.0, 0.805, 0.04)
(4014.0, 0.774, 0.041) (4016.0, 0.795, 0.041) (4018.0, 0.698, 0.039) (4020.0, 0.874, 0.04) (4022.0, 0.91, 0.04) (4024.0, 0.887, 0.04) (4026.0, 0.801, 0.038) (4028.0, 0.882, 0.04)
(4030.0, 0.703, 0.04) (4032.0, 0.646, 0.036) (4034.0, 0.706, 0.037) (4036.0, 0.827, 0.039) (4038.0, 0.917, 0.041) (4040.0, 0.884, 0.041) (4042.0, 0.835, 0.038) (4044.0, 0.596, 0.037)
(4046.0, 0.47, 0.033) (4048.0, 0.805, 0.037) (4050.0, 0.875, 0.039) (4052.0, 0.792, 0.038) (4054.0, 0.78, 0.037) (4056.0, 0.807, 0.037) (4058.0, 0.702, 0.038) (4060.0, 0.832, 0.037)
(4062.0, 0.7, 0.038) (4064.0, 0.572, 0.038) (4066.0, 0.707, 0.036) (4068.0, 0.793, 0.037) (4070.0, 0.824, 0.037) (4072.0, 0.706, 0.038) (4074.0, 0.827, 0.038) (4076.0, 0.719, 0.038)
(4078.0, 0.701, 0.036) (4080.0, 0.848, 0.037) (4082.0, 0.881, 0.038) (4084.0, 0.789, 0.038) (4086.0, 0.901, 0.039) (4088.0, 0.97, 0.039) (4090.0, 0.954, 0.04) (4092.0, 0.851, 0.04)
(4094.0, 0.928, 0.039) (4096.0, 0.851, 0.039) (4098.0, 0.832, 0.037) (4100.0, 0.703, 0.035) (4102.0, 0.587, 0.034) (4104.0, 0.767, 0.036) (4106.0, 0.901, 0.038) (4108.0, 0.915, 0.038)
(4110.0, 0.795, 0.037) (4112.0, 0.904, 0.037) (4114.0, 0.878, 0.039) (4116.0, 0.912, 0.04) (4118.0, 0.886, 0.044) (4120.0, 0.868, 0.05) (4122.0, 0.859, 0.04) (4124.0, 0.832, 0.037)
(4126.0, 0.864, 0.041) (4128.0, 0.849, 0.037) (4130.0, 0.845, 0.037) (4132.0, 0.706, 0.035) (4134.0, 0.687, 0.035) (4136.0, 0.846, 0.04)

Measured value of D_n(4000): 1.88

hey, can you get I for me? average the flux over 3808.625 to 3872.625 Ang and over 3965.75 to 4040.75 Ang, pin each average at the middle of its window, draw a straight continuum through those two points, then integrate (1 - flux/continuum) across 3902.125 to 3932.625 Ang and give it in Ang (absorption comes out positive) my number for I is 3.1 Ang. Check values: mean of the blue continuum 0.406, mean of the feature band 0.488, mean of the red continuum 0.704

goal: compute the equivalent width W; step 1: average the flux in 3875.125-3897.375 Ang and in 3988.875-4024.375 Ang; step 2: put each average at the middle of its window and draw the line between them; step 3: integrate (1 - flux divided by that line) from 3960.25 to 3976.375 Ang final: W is 9.19 Ang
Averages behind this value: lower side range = 0.485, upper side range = 0.795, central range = 0.3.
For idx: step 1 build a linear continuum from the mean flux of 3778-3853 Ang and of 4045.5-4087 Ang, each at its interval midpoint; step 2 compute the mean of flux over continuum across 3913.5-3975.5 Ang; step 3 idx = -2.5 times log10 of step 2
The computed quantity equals 0.45 mag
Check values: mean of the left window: 0.462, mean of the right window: 0.767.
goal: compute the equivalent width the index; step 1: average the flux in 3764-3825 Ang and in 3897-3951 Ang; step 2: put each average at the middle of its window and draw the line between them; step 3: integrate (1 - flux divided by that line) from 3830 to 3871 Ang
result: 7.34 Ang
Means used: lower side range 0.534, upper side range 0.457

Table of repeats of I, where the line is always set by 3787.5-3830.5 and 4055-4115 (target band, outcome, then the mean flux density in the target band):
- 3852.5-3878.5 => 4.1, 0.436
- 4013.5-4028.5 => -2.2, 0.828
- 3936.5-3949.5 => 4.1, 0.427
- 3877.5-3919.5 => 2.3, 0.531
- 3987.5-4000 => -1.2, 0.751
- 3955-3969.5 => 6.1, 0.371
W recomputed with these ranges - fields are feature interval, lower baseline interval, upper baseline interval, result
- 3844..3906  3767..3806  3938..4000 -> 9.64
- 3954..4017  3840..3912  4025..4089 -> 4.32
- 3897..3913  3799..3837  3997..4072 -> 0.20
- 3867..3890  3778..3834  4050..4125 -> 5.83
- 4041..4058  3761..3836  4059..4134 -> 0.50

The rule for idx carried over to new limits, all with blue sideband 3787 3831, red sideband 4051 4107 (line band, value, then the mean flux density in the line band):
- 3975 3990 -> 0.003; 0.667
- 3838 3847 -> 0.192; 0.408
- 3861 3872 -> 0.081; 0.48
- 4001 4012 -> -0.163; 0.813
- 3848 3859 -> 0.107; 0.453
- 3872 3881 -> 0.259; 0.418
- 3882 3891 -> 0.252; 0.431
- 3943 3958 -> 0.124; 0.559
